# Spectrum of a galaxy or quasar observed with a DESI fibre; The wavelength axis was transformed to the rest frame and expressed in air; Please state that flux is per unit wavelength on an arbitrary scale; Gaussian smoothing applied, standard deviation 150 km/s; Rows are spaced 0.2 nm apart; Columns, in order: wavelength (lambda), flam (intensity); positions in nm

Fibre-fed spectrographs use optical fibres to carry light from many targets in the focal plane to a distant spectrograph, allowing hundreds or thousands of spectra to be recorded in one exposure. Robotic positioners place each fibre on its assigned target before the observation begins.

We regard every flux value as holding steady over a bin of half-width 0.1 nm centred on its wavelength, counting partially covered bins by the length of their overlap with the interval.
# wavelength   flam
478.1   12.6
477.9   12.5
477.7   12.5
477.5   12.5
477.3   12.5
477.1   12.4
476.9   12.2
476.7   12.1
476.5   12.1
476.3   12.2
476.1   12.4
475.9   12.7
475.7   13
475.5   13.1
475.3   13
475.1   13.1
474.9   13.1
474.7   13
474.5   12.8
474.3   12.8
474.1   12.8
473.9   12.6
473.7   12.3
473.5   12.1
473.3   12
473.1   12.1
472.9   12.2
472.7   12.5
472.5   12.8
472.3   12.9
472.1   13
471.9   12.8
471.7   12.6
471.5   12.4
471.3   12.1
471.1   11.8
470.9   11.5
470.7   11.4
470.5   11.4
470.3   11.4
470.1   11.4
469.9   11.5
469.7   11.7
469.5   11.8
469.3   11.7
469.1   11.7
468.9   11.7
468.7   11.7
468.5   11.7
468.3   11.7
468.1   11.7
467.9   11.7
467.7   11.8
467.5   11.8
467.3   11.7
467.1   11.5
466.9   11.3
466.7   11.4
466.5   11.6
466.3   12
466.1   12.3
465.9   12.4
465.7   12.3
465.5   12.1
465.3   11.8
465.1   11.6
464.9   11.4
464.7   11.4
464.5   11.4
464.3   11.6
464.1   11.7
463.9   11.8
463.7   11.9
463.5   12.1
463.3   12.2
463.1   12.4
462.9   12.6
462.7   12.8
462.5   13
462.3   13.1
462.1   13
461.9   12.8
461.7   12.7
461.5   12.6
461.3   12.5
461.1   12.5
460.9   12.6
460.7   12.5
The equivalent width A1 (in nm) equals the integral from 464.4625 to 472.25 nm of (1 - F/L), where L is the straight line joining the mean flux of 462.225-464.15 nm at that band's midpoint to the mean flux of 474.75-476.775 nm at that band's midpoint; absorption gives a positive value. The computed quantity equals 0.43 nm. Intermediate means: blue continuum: 12.4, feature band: 11.8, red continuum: 12.7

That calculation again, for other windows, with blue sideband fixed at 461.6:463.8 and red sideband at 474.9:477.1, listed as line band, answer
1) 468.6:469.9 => 0.09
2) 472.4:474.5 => 0.03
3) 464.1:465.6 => 0.12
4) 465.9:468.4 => 0.17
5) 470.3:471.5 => 0.09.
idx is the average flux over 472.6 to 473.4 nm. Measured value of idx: 12.2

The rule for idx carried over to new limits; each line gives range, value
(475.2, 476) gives 12.9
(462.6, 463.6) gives 12.4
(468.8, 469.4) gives 11.7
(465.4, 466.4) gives 12.2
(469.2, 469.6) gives 11.8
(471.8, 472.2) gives 12.9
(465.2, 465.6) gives 11.9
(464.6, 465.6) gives 11.7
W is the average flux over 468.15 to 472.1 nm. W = 11.8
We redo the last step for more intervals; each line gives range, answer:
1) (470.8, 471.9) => 12.1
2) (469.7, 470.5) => 11.5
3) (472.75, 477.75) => 12.5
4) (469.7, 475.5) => 12.3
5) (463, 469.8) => 11.8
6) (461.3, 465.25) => 12.2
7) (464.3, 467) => 11.8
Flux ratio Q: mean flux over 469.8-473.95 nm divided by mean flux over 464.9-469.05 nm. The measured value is 1.03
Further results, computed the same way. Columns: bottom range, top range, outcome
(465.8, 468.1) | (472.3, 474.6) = 1.06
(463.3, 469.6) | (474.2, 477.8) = 1.07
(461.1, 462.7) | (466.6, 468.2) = 0.91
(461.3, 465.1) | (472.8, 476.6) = 1.03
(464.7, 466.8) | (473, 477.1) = 1.06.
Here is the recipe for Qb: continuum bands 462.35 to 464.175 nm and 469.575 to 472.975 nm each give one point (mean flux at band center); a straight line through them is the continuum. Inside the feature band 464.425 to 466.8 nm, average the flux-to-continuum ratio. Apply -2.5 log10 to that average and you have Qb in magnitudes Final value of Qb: 0.04 mag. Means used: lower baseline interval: 12.3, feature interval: 11.8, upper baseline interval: 12.1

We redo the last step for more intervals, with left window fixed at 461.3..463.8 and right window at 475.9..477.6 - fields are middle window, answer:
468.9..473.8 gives 0.03 mag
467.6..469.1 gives 0.07 mag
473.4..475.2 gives -0.03 mag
